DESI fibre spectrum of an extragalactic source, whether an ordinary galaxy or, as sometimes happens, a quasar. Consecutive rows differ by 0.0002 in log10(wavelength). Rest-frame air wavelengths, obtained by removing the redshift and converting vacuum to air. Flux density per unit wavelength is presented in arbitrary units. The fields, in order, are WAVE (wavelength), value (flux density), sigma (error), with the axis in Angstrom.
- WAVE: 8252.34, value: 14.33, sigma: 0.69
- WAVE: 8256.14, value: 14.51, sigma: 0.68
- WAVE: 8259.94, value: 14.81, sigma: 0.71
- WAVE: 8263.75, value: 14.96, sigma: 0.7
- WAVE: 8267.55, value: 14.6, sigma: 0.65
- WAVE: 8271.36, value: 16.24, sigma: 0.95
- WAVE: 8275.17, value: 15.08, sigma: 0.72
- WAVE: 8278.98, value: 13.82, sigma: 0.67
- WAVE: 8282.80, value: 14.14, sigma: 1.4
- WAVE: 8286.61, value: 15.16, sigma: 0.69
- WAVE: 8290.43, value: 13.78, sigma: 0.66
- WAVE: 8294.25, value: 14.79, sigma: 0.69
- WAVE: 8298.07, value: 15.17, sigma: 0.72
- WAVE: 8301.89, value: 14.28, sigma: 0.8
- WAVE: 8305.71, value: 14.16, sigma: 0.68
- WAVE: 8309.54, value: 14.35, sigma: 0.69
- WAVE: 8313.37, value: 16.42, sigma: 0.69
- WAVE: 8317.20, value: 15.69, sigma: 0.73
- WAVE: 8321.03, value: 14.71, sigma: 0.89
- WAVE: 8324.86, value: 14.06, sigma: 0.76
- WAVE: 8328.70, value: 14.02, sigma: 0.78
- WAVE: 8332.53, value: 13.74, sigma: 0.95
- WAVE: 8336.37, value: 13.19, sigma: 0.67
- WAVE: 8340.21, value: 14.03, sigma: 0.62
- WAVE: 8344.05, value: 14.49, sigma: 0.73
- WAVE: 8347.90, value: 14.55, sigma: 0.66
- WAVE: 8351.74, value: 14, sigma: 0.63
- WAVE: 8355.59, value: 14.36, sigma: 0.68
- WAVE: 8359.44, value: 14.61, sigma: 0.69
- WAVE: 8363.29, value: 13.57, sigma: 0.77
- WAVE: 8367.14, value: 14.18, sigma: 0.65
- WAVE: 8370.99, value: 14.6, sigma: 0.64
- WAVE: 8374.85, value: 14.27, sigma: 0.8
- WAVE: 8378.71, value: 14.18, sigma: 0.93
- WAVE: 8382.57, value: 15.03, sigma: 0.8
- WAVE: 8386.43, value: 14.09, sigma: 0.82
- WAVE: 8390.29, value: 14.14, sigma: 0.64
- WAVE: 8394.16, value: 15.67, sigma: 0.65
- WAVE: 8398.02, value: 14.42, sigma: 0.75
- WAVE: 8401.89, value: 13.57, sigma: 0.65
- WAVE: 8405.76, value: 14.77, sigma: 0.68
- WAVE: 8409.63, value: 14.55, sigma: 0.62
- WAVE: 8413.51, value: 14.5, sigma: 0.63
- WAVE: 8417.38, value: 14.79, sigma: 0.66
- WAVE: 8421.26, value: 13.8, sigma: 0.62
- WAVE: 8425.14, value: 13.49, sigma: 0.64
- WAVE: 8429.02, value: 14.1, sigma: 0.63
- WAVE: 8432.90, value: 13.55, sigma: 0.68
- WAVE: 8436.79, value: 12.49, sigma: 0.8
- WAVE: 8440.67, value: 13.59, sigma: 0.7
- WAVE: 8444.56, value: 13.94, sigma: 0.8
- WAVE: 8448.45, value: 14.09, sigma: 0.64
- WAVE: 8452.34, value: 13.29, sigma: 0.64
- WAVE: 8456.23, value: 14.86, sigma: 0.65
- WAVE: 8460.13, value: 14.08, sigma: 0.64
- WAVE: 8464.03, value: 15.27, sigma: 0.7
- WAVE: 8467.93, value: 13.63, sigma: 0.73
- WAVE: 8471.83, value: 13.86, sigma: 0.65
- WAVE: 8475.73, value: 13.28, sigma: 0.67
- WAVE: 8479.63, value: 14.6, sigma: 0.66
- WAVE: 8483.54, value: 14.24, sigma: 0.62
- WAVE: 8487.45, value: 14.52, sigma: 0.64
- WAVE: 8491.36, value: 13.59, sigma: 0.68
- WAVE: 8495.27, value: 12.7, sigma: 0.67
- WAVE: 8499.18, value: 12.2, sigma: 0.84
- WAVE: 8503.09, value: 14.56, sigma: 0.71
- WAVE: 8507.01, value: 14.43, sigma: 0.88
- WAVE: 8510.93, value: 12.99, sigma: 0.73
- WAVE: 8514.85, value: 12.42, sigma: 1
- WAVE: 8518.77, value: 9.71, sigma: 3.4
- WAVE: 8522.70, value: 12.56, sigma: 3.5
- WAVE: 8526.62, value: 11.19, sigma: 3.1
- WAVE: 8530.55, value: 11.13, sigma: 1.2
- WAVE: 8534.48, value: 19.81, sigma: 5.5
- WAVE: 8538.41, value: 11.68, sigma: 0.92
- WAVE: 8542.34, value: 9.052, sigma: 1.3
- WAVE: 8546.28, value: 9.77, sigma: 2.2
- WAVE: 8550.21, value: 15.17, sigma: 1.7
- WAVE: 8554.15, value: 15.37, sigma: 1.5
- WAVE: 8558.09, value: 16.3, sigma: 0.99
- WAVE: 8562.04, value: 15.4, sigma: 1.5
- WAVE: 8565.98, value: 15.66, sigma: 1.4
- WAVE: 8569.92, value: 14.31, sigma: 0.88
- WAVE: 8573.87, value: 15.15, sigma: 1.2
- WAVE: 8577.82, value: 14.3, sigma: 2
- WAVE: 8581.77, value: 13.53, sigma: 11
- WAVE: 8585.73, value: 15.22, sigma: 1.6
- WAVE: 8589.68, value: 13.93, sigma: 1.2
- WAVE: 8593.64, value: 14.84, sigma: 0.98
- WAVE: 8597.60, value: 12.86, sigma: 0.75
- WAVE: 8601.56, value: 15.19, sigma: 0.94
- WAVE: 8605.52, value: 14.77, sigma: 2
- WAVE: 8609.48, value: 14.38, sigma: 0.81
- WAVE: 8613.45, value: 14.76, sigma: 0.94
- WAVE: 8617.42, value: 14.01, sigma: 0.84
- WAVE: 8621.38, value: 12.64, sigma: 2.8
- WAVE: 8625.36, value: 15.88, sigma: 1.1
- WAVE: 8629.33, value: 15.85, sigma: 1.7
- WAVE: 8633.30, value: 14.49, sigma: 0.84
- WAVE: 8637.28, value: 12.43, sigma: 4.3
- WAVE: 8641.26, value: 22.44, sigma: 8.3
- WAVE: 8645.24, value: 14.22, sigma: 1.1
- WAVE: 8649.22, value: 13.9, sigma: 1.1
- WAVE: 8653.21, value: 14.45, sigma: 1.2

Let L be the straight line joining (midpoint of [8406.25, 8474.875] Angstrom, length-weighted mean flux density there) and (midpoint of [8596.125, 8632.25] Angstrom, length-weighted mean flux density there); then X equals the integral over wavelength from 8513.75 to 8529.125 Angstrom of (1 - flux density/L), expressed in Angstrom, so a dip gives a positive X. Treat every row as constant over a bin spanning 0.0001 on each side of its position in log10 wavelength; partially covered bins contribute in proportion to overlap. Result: 3.1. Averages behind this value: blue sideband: 14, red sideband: 14.5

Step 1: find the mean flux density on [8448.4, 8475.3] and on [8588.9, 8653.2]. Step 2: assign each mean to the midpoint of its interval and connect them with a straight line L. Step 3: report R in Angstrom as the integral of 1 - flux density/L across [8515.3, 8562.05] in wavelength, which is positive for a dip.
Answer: 4.7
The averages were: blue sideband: 14.1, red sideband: 14.8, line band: 13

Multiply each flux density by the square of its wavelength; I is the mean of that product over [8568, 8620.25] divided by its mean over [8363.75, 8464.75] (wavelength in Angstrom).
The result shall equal 1.06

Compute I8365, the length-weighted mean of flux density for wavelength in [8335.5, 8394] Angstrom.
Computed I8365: 14.3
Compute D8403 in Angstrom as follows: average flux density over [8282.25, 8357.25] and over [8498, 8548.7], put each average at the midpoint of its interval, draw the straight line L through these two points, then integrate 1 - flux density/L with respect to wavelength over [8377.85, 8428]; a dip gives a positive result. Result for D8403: -2.7 Angstrom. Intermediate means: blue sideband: 14.5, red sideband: 12.5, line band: 14.4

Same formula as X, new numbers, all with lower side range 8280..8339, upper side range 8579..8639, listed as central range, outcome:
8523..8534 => 1.4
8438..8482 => 1.2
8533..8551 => 2.0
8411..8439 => 1.2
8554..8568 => -1.3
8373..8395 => -0.1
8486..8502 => 1.2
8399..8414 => 0.1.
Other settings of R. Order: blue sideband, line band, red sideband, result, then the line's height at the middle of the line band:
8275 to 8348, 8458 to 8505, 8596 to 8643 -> 2.7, 14.7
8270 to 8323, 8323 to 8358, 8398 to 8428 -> 1.3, 14.6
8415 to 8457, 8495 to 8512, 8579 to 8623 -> 0.6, 14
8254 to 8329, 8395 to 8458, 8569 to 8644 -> 3.2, 14.8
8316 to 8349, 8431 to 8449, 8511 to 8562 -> 0.1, 13.6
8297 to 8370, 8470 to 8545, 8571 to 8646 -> 8.2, 14.6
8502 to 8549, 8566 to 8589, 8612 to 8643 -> -1.1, 13.9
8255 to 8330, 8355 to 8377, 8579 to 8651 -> 0.7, 14.7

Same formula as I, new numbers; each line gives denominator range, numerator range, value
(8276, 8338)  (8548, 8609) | 1.09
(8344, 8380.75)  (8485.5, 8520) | 0.95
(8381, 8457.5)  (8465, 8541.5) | 0.96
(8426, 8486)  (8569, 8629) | 1.07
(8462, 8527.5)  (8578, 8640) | 1.11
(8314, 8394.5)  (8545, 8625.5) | 1.06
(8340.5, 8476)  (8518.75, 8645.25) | 1.05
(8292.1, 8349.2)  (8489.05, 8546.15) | 0.91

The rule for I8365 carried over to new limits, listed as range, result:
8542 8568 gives 14.1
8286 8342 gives 14.5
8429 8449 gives 13.5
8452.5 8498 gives 14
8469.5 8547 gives 13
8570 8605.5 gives 14.4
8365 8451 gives 14.2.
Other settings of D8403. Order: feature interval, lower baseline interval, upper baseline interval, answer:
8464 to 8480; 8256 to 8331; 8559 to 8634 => 0.79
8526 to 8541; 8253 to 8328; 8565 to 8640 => 1.11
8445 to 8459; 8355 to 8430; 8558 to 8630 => 0.34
